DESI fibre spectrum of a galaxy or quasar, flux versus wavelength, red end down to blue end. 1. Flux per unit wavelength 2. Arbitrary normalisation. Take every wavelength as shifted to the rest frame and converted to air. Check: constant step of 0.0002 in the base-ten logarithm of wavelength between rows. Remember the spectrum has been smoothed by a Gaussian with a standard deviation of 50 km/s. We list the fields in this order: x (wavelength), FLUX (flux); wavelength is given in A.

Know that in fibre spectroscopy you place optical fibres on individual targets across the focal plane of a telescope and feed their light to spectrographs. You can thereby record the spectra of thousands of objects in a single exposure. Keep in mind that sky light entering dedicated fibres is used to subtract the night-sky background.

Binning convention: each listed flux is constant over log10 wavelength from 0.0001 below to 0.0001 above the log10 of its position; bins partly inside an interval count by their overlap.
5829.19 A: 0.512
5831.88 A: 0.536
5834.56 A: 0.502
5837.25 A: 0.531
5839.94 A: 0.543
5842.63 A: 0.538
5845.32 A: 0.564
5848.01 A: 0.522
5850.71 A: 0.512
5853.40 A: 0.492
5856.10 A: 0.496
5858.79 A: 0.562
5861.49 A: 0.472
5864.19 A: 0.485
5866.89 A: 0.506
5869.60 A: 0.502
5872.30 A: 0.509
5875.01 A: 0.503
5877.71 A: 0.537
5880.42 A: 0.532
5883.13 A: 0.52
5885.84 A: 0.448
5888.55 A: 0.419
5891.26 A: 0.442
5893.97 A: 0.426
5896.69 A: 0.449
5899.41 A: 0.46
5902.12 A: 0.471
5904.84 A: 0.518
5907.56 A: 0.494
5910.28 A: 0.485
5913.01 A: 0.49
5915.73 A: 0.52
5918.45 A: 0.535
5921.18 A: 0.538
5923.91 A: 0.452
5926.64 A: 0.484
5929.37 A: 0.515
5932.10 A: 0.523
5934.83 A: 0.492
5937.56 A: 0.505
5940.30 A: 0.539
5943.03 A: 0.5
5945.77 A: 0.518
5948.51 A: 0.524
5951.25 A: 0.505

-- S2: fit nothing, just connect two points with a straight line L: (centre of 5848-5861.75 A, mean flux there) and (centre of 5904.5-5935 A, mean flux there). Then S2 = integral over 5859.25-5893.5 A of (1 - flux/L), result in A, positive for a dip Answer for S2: 1.3 A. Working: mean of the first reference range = 0.511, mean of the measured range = 0.49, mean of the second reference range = 0.504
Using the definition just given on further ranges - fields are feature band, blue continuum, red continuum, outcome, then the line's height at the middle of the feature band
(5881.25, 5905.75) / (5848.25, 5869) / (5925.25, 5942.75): 2.16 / 0.507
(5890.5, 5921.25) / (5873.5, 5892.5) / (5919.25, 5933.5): 0.70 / 0.495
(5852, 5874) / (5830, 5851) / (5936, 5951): 1.04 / 0.528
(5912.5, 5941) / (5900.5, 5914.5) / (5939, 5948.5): -0.11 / 0.506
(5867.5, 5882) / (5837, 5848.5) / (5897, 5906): -0.26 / 0.507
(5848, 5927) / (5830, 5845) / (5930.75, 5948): 4.60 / 0.523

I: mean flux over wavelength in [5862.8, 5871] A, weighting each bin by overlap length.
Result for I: 0.497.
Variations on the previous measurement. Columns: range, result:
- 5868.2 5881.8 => 0.516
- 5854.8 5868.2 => 0.504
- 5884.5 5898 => 0.437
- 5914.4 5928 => 0.506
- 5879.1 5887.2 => 0.5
